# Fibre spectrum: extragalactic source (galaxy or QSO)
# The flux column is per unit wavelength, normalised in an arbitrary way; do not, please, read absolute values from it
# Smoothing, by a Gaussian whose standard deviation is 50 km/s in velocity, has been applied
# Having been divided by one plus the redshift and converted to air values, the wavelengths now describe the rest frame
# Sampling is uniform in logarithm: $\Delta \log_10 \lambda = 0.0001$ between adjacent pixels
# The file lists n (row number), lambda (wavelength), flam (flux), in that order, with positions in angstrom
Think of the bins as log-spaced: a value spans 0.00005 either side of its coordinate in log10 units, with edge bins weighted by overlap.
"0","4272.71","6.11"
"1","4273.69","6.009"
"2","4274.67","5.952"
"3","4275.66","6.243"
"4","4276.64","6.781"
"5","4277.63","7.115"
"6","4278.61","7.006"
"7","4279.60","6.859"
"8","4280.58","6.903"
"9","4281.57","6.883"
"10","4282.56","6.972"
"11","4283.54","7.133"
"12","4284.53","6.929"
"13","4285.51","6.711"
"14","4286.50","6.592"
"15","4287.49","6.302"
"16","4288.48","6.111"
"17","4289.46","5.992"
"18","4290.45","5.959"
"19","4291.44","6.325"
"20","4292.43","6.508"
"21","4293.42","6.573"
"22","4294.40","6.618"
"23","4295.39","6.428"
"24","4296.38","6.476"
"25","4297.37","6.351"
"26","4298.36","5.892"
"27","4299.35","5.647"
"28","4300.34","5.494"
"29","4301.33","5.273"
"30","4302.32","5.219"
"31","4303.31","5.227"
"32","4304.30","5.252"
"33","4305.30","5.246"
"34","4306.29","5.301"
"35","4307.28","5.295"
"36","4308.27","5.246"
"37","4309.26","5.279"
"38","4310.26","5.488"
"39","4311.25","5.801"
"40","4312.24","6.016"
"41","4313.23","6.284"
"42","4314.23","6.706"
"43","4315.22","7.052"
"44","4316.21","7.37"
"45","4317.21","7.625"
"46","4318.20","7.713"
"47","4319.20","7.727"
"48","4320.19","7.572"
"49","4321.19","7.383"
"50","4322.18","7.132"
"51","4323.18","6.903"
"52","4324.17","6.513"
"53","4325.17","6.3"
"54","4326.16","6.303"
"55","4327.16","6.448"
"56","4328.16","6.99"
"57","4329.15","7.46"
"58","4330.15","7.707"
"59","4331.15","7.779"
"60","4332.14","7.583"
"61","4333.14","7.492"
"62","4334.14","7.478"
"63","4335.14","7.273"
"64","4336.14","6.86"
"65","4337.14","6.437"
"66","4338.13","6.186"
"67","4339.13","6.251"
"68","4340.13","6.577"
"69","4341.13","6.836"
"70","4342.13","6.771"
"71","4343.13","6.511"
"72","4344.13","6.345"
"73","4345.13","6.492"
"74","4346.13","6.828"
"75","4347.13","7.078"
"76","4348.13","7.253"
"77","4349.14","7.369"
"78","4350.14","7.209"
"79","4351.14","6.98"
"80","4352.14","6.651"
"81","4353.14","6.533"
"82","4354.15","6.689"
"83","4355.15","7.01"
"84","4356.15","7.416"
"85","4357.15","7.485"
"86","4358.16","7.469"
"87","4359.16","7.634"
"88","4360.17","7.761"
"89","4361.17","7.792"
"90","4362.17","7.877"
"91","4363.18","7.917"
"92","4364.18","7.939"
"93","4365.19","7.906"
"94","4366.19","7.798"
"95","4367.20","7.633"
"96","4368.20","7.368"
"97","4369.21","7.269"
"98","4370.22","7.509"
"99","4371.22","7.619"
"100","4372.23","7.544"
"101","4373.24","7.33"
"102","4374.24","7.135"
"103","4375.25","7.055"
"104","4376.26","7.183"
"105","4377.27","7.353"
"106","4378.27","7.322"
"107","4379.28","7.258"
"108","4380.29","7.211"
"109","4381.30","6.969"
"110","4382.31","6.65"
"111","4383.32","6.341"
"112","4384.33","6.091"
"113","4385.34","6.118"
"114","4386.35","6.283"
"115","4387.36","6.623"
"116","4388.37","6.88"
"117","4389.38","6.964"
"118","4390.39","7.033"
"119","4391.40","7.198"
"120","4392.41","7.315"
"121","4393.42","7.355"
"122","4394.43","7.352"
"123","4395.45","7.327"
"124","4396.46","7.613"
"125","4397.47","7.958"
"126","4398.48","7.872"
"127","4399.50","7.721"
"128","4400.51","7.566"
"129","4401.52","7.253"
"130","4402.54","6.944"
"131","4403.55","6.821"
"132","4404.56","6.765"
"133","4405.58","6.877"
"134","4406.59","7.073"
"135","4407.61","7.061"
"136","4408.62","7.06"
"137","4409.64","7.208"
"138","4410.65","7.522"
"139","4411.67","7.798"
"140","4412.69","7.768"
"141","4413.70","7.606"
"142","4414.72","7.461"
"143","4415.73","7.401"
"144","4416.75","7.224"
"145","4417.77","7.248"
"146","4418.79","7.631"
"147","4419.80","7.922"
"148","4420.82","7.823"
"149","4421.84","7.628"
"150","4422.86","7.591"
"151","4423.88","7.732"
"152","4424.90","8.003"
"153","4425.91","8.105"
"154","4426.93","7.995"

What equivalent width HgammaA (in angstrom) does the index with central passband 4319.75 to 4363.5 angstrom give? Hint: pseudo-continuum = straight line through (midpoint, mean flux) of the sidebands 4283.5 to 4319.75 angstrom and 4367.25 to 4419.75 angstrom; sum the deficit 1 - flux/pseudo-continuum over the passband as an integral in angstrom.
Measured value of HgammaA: -2.8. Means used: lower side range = 6.18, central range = 7.05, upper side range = 7.21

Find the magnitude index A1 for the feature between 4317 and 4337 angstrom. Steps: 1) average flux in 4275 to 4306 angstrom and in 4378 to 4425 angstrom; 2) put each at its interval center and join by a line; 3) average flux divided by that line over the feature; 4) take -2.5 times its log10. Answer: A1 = -0.09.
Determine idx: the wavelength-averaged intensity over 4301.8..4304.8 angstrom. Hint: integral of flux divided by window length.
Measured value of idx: 5.23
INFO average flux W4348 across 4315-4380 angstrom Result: 7.19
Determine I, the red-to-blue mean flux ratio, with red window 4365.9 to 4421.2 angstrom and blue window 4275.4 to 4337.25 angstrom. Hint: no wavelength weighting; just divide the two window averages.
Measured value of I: 1.1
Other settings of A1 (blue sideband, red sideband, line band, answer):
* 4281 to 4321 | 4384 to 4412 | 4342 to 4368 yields -0.08 mag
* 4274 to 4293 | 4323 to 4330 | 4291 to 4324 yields 0.07 mag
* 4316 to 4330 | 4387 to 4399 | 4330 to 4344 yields 0.03 mag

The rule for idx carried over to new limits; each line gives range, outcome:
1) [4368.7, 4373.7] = 7.44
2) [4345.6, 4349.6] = 7.11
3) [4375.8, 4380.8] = 7.27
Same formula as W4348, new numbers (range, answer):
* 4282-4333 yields 6.44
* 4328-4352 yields 6.99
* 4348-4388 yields 7.21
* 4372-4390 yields 6.9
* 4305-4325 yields 6.49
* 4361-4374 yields 7.64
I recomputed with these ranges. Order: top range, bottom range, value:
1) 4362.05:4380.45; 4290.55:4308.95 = 1.29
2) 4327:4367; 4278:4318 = 1.15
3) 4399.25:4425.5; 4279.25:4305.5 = 1.19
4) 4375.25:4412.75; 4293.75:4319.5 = 1.17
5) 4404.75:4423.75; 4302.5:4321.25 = 1.19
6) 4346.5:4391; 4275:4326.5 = 1.13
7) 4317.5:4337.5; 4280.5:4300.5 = 1.11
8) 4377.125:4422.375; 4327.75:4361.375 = 1.02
